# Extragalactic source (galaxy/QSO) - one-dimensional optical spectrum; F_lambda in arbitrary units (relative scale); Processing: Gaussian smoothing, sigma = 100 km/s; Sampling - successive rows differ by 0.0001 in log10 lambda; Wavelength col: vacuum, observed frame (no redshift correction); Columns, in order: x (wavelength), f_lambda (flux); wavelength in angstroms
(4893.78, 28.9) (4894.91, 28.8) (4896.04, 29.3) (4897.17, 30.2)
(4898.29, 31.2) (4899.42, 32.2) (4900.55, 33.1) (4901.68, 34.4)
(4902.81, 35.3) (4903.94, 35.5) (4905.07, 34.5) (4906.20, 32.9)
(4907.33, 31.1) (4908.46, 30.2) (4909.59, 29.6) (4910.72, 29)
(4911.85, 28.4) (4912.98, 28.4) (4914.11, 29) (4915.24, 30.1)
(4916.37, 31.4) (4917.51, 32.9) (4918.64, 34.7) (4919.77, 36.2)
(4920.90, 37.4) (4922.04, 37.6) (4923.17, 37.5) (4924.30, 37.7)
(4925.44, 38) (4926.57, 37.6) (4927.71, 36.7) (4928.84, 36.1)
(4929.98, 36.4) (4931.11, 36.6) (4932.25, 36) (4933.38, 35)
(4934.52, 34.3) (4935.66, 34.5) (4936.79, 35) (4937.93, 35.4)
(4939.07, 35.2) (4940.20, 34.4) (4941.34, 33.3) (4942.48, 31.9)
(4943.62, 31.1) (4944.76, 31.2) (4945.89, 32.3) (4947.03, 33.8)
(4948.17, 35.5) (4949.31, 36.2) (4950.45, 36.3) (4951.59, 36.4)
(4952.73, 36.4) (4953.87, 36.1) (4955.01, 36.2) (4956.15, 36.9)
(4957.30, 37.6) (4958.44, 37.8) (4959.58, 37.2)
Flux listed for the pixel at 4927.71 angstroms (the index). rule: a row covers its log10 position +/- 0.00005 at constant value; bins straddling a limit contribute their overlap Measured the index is 36.7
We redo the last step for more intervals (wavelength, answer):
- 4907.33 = 31.1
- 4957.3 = 37.6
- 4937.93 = 35.4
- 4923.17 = 37.5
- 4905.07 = 34.5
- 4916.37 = 31.4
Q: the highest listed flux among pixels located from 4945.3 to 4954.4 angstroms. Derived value 36.4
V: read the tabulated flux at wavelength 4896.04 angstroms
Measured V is 29.3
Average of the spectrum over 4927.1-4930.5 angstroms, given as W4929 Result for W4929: 36.4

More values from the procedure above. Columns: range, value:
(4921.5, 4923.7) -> 37.6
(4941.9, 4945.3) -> 31.4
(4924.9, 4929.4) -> 37.1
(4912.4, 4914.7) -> 28.8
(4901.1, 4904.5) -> 35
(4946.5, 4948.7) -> 34.6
